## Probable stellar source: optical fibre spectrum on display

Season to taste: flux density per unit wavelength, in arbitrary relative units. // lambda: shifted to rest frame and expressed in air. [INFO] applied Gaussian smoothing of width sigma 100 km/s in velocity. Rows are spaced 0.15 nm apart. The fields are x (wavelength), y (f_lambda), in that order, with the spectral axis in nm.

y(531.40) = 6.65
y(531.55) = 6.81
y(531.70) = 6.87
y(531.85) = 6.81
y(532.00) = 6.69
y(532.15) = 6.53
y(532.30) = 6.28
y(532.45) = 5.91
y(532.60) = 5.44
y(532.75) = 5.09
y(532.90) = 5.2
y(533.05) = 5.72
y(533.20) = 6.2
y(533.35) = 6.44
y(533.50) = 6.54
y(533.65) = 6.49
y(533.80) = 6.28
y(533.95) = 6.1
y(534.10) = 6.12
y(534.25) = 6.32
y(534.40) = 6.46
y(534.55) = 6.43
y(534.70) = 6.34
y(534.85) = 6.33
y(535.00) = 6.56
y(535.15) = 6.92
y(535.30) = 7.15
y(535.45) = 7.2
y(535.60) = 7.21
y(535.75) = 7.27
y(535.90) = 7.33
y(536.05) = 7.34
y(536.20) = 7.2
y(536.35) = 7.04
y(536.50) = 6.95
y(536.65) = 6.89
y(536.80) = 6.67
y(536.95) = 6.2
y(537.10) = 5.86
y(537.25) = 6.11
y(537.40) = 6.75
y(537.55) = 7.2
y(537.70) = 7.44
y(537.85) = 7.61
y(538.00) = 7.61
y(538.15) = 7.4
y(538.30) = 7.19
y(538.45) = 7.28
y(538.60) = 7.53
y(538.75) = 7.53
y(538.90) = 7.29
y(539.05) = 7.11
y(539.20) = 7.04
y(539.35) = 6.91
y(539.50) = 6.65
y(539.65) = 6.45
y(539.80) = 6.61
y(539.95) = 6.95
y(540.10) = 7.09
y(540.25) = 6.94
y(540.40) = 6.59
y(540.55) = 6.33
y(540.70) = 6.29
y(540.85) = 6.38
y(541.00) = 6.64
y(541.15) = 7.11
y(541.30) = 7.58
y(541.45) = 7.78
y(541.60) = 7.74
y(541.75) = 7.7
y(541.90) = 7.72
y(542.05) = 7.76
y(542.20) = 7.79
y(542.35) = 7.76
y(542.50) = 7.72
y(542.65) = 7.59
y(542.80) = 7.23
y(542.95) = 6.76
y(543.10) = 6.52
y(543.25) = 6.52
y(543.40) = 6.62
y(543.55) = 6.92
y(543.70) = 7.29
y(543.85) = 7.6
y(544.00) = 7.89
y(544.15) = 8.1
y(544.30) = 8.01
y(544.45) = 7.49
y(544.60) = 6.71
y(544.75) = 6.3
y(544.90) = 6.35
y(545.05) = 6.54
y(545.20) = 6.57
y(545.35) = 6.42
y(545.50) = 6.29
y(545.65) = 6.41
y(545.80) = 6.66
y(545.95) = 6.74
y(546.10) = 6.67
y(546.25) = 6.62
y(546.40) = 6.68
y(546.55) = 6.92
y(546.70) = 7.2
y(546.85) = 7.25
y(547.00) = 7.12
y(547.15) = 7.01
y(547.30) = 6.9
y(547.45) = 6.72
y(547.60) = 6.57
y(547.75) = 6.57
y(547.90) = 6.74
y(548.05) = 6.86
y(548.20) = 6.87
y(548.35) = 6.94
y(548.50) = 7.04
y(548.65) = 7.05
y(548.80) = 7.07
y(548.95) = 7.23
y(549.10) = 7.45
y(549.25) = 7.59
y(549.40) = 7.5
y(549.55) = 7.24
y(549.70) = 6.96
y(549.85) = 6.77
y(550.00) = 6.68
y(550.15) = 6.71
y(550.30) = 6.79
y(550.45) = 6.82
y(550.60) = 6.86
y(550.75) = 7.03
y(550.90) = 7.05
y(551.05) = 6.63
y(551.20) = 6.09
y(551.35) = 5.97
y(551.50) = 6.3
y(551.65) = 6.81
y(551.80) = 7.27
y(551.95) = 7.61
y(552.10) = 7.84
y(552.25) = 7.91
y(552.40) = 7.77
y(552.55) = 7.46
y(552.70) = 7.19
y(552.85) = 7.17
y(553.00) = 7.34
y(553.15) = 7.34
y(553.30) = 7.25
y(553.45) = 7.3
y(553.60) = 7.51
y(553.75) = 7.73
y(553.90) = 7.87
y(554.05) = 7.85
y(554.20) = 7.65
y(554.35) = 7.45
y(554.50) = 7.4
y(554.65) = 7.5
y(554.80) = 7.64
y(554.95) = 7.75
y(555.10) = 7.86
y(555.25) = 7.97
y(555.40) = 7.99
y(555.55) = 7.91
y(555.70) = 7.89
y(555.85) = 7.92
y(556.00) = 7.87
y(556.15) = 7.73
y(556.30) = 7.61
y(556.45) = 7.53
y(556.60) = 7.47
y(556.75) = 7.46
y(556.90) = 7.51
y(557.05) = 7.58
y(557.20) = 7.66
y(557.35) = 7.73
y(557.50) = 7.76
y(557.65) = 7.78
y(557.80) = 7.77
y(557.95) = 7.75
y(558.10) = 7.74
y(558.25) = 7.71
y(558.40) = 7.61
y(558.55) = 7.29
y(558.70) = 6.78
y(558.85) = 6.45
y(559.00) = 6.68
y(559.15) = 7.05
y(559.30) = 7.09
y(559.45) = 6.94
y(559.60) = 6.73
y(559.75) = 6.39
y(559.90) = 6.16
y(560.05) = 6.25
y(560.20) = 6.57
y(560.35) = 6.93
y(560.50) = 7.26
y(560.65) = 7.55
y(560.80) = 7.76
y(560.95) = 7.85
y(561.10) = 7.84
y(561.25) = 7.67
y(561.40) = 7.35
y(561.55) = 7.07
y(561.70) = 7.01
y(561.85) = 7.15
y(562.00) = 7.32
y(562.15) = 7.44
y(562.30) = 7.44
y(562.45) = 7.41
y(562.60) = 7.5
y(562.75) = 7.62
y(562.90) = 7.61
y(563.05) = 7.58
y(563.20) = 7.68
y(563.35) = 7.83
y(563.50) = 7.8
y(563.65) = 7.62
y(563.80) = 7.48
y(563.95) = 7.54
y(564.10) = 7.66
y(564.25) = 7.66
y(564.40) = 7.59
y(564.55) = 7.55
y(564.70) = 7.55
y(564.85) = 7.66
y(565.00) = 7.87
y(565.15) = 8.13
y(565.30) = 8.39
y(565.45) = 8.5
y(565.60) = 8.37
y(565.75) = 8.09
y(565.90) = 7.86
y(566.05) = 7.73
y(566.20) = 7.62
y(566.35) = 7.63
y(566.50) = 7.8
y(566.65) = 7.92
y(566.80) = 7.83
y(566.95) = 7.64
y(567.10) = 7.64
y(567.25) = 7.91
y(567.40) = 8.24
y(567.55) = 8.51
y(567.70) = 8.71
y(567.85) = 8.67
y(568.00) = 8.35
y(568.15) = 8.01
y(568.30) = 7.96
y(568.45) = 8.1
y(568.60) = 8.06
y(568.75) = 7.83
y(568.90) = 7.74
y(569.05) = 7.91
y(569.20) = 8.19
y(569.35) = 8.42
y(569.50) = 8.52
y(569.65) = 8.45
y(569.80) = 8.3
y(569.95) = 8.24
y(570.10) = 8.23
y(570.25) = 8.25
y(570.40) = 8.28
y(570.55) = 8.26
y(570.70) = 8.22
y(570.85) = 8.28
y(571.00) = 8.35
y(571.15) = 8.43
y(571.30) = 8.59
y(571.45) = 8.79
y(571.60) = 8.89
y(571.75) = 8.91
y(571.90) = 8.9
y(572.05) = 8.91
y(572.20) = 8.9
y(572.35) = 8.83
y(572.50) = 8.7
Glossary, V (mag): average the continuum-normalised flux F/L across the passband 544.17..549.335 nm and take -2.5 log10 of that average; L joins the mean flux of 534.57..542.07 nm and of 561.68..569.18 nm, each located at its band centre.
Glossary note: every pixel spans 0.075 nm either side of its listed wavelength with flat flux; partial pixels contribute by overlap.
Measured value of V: 0.06 mag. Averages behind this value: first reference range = 7.01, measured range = 6.88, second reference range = 7.82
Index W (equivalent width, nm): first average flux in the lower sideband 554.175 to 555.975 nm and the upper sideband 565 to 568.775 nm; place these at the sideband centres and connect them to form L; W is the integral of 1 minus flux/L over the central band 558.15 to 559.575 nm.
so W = 0.14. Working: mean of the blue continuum 7.75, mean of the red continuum 8.06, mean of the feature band 7.07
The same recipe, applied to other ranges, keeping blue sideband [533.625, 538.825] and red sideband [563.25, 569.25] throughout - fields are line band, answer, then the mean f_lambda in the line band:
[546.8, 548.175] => 0.08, 6.85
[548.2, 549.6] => 0.02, 7.21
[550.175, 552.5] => 0.13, 6.98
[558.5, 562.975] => 0.35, 7.14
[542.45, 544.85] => -0.02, 7.19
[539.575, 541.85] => 0.02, 6.95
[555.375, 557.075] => -0.03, 7.7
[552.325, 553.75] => 0.01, 7.39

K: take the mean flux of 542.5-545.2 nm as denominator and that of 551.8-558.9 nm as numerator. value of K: 1.07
